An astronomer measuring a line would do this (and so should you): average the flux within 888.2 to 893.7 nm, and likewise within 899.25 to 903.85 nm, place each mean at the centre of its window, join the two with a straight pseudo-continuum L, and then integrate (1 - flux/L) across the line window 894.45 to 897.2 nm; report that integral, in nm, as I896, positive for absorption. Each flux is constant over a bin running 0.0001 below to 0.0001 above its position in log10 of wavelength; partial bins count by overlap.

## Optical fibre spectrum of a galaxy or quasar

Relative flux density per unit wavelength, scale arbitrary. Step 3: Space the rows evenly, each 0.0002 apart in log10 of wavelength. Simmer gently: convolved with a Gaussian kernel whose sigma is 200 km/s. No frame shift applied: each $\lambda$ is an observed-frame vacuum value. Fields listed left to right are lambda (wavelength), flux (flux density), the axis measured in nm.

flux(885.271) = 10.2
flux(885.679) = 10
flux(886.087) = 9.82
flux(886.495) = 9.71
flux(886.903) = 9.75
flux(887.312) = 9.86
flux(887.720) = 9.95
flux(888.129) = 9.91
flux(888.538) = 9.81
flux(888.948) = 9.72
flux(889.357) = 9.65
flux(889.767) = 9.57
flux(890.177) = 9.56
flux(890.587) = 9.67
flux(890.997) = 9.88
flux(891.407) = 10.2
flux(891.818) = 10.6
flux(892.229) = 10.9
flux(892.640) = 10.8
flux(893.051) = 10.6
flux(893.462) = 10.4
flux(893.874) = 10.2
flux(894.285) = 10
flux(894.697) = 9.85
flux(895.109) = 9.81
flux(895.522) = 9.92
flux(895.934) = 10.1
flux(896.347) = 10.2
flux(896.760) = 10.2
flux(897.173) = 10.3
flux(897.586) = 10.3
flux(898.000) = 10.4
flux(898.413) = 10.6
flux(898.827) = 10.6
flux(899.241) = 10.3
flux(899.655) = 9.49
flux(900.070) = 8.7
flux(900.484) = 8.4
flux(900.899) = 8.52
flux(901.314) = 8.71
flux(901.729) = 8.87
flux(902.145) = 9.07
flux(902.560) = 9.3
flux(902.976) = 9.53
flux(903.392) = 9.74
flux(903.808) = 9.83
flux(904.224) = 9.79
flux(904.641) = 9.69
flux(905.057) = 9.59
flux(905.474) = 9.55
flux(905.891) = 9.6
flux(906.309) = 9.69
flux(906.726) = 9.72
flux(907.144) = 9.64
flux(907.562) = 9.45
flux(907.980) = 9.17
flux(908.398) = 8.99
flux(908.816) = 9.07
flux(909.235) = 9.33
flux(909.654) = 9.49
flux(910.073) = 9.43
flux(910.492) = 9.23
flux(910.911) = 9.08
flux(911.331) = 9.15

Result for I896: -0.11 nm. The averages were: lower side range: 10.1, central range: 10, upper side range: 9.13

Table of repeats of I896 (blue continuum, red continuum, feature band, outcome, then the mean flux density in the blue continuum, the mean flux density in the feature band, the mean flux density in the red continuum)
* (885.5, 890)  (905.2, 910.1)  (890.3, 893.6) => -0.22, 9.79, 10.4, 9.43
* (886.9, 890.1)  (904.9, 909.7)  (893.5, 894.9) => -0.06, 9.77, 10.1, 9.44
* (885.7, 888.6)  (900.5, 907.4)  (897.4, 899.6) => -0.19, 9.84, 10.4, 9.4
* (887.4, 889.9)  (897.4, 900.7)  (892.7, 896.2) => -0.12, 9.78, 10.1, 9.84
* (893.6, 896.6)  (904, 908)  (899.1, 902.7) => 0.29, 10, 9.01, 9.61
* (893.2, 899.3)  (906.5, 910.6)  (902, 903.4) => 0.06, 10.2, 9.38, 9.36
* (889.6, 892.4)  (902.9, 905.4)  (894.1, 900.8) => -0.03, 10.1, 9.92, 9.7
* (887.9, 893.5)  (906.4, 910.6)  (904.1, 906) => -0.03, 10.1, 9.64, 9.37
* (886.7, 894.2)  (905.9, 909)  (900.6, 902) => 0.14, 10.1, 8.69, 9.41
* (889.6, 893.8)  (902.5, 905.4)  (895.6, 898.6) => -0.09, 10.2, 10.3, 9.65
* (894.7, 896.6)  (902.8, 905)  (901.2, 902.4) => 0.11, 9.99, 8.91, 9.71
